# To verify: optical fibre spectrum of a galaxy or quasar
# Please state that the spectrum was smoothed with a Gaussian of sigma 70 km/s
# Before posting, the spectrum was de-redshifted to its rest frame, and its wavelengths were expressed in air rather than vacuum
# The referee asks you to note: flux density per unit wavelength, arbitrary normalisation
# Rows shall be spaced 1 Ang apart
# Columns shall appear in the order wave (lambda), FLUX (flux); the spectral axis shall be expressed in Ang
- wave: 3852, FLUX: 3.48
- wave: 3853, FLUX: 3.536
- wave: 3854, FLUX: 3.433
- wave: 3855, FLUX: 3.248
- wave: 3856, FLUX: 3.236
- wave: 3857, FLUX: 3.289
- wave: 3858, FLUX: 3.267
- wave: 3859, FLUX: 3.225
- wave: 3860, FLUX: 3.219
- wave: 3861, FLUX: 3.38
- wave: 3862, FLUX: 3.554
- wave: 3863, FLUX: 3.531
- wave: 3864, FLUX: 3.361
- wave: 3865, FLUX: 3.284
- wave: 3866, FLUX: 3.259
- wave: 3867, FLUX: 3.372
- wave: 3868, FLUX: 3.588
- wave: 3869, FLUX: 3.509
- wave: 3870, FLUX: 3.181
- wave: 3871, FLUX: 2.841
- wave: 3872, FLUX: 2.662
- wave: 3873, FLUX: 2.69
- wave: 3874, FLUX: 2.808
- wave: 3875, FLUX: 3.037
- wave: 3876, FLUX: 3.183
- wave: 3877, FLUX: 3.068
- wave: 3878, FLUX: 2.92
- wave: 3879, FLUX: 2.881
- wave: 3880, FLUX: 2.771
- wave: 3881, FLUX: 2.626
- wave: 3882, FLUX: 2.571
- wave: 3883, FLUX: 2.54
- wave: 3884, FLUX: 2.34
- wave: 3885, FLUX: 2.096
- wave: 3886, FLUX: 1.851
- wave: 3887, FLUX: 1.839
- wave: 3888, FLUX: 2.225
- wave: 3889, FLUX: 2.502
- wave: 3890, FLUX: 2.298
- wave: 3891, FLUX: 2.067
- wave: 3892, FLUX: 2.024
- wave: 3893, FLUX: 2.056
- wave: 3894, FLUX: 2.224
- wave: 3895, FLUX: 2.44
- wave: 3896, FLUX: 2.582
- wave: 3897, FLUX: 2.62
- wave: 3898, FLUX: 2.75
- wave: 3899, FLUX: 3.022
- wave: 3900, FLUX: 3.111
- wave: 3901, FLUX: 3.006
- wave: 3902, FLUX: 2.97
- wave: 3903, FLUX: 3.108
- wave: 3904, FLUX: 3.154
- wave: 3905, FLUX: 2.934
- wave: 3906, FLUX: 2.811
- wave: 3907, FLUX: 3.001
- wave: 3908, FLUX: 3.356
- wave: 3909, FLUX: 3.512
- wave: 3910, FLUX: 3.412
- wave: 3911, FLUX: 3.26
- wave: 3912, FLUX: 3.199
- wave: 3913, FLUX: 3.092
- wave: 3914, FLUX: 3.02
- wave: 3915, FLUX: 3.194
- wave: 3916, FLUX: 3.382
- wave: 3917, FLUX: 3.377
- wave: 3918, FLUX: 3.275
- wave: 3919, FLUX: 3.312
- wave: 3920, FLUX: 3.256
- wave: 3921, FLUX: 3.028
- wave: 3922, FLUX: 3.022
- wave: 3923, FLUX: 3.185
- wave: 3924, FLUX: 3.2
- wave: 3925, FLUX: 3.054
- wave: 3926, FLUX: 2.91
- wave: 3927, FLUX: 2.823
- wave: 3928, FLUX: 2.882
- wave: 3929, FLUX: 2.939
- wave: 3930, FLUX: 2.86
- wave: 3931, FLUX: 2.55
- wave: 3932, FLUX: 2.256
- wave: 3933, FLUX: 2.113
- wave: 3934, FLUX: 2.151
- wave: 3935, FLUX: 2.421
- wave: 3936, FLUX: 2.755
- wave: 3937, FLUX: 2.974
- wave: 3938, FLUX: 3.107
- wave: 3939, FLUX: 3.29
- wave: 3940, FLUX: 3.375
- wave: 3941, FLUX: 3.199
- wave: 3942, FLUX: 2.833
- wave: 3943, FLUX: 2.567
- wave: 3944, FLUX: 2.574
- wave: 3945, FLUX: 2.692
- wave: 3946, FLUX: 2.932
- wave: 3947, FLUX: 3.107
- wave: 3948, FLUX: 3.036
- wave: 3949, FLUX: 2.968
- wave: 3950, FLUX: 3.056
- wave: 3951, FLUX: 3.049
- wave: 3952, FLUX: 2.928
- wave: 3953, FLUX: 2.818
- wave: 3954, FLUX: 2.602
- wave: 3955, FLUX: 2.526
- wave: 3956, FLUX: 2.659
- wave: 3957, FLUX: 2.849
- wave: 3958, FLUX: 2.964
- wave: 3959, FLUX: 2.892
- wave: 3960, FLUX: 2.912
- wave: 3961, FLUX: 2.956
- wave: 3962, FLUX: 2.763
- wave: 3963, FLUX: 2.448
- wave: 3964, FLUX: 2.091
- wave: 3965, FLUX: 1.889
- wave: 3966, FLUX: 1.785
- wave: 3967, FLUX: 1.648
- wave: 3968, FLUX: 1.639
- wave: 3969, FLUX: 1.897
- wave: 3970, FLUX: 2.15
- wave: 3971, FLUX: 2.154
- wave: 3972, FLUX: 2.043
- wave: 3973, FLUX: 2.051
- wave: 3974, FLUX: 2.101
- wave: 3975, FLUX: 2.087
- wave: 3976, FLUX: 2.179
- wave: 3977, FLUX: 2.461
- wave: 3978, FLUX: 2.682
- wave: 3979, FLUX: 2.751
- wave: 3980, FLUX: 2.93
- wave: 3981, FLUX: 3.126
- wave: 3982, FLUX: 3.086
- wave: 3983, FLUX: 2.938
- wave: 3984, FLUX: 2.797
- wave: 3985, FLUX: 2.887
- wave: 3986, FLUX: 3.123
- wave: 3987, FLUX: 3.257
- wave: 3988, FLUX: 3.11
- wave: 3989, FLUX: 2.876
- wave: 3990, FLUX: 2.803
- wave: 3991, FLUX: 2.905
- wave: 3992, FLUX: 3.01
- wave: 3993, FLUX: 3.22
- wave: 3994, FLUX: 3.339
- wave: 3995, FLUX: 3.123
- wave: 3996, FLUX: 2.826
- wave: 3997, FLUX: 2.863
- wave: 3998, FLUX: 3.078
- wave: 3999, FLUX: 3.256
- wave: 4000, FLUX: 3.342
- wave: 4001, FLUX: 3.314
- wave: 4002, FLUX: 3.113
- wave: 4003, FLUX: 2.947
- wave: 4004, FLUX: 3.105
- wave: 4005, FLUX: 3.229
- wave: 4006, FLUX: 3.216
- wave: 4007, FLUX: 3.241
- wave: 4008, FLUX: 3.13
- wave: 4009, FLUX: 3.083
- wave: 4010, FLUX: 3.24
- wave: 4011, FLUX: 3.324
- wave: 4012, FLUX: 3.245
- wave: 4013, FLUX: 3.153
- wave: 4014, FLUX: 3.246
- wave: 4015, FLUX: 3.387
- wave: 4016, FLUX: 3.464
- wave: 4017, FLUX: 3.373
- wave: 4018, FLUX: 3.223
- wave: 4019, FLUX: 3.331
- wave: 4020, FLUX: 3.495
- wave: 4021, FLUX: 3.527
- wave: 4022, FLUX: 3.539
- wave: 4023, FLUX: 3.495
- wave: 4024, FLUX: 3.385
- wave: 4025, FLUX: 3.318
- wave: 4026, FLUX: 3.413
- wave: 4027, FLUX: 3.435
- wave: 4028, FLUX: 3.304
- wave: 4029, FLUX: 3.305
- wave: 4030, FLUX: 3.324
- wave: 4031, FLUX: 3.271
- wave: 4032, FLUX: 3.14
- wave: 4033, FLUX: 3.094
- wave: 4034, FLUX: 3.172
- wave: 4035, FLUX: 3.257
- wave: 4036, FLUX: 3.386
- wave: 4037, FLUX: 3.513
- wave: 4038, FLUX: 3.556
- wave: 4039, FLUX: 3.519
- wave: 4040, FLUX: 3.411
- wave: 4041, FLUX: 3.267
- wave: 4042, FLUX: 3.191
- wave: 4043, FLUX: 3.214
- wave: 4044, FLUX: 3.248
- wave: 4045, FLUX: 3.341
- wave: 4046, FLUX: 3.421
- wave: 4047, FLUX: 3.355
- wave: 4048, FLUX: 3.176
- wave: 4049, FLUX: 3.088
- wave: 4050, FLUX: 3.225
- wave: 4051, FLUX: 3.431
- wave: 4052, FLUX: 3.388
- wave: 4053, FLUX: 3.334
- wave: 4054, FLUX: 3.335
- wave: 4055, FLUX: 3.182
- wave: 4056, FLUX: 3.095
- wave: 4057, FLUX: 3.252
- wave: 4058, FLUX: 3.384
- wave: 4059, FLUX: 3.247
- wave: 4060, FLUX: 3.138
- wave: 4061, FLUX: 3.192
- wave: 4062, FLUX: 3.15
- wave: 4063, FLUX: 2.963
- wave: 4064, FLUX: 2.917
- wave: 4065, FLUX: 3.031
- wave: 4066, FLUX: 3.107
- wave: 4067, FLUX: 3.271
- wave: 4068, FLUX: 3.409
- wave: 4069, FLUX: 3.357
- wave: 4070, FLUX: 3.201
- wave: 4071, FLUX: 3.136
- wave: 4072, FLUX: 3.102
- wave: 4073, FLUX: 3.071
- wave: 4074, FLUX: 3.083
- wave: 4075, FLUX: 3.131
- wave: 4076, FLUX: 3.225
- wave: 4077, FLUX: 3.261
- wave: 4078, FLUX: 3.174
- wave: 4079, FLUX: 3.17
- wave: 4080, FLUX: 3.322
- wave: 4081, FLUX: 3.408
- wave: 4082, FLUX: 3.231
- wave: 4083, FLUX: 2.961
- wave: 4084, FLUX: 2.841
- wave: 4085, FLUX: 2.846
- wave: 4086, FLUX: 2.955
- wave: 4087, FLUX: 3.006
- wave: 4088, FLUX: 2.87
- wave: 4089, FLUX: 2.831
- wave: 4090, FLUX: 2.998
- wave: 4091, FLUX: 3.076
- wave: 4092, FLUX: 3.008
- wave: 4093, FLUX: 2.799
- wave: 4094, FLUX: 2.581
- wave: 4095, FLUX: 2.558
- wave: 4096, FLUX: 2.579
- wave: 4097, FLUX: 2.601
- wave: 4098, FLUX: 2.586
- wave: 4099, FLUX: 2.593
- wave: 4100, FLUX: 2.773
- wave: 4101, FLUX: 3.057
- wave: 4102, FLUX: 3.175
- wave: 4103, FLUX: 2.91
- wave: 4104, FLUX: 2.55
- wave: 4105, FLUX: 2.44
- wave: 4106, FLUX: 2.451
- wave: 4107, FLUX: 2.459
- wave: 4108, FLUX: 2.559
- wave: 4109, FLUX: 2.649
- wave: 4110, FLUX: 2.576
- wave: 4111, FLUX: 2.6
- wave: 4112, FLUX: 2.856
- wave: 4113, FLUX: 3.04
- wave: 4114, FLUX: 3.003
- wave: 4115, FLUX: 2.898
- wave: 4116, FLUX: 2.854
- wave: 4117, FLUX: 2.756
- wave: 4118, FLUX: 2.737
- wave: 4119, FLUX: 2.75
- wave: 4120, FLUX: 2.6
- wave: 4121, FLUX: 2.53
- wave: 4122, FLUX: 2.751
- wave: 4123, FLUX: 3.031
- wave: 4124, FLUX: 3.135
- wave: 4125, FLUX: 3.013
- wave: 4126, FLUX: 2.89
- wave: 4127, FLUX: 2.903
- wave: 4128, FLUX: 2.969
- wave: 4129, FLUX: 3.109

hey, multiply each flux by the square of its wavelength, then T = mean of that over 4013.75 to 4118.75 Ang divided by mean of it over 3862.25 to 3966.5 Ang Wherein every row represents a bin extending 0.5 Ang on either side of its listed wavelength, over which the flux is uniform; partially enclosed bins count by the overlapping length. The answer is 1.18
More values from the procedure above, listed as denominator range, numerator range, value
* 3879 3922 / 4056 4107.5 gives 1.17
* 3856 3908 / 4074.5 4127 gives 1.12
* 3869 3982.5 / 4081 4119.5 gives 1.12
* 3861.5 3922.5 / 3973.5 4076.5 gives 1.17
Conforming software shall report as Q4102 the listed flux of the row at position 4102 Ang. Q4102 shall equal 3.175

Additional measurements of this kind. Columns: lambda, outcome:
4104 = 2.55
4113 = 3.04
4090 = 2.998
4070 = 3.201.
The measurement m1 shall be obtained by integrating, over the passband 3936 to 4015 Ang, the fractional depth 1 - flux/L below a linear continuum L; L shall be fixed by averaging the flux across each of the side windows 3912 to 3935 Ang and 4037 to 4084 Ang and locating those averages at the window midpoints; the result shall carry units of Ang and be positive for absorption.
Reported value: 5.9 Ang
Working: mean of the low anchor 2.94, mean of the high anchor 3.23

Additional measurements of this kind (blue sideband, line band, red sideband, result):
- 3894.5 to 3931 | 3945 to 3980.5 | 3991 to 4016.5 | 6.8 Ang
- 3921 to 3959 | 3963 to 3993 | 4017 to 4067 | 5.0 Ang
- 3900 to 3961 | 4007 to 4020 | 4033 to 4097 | -0.8 Ang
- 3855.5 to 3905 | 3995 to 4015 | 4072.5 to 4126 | -2.1 Ang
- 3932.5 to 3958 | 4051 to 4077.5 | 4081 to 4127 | -3.6 Ang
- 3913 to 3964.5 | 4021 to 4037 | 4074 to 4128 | -2.6 Ang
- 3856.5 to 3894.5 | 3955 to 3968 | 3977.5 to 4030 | 2.5 Ang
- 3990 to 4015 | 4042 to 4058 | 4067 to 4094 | -0.8 Ang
